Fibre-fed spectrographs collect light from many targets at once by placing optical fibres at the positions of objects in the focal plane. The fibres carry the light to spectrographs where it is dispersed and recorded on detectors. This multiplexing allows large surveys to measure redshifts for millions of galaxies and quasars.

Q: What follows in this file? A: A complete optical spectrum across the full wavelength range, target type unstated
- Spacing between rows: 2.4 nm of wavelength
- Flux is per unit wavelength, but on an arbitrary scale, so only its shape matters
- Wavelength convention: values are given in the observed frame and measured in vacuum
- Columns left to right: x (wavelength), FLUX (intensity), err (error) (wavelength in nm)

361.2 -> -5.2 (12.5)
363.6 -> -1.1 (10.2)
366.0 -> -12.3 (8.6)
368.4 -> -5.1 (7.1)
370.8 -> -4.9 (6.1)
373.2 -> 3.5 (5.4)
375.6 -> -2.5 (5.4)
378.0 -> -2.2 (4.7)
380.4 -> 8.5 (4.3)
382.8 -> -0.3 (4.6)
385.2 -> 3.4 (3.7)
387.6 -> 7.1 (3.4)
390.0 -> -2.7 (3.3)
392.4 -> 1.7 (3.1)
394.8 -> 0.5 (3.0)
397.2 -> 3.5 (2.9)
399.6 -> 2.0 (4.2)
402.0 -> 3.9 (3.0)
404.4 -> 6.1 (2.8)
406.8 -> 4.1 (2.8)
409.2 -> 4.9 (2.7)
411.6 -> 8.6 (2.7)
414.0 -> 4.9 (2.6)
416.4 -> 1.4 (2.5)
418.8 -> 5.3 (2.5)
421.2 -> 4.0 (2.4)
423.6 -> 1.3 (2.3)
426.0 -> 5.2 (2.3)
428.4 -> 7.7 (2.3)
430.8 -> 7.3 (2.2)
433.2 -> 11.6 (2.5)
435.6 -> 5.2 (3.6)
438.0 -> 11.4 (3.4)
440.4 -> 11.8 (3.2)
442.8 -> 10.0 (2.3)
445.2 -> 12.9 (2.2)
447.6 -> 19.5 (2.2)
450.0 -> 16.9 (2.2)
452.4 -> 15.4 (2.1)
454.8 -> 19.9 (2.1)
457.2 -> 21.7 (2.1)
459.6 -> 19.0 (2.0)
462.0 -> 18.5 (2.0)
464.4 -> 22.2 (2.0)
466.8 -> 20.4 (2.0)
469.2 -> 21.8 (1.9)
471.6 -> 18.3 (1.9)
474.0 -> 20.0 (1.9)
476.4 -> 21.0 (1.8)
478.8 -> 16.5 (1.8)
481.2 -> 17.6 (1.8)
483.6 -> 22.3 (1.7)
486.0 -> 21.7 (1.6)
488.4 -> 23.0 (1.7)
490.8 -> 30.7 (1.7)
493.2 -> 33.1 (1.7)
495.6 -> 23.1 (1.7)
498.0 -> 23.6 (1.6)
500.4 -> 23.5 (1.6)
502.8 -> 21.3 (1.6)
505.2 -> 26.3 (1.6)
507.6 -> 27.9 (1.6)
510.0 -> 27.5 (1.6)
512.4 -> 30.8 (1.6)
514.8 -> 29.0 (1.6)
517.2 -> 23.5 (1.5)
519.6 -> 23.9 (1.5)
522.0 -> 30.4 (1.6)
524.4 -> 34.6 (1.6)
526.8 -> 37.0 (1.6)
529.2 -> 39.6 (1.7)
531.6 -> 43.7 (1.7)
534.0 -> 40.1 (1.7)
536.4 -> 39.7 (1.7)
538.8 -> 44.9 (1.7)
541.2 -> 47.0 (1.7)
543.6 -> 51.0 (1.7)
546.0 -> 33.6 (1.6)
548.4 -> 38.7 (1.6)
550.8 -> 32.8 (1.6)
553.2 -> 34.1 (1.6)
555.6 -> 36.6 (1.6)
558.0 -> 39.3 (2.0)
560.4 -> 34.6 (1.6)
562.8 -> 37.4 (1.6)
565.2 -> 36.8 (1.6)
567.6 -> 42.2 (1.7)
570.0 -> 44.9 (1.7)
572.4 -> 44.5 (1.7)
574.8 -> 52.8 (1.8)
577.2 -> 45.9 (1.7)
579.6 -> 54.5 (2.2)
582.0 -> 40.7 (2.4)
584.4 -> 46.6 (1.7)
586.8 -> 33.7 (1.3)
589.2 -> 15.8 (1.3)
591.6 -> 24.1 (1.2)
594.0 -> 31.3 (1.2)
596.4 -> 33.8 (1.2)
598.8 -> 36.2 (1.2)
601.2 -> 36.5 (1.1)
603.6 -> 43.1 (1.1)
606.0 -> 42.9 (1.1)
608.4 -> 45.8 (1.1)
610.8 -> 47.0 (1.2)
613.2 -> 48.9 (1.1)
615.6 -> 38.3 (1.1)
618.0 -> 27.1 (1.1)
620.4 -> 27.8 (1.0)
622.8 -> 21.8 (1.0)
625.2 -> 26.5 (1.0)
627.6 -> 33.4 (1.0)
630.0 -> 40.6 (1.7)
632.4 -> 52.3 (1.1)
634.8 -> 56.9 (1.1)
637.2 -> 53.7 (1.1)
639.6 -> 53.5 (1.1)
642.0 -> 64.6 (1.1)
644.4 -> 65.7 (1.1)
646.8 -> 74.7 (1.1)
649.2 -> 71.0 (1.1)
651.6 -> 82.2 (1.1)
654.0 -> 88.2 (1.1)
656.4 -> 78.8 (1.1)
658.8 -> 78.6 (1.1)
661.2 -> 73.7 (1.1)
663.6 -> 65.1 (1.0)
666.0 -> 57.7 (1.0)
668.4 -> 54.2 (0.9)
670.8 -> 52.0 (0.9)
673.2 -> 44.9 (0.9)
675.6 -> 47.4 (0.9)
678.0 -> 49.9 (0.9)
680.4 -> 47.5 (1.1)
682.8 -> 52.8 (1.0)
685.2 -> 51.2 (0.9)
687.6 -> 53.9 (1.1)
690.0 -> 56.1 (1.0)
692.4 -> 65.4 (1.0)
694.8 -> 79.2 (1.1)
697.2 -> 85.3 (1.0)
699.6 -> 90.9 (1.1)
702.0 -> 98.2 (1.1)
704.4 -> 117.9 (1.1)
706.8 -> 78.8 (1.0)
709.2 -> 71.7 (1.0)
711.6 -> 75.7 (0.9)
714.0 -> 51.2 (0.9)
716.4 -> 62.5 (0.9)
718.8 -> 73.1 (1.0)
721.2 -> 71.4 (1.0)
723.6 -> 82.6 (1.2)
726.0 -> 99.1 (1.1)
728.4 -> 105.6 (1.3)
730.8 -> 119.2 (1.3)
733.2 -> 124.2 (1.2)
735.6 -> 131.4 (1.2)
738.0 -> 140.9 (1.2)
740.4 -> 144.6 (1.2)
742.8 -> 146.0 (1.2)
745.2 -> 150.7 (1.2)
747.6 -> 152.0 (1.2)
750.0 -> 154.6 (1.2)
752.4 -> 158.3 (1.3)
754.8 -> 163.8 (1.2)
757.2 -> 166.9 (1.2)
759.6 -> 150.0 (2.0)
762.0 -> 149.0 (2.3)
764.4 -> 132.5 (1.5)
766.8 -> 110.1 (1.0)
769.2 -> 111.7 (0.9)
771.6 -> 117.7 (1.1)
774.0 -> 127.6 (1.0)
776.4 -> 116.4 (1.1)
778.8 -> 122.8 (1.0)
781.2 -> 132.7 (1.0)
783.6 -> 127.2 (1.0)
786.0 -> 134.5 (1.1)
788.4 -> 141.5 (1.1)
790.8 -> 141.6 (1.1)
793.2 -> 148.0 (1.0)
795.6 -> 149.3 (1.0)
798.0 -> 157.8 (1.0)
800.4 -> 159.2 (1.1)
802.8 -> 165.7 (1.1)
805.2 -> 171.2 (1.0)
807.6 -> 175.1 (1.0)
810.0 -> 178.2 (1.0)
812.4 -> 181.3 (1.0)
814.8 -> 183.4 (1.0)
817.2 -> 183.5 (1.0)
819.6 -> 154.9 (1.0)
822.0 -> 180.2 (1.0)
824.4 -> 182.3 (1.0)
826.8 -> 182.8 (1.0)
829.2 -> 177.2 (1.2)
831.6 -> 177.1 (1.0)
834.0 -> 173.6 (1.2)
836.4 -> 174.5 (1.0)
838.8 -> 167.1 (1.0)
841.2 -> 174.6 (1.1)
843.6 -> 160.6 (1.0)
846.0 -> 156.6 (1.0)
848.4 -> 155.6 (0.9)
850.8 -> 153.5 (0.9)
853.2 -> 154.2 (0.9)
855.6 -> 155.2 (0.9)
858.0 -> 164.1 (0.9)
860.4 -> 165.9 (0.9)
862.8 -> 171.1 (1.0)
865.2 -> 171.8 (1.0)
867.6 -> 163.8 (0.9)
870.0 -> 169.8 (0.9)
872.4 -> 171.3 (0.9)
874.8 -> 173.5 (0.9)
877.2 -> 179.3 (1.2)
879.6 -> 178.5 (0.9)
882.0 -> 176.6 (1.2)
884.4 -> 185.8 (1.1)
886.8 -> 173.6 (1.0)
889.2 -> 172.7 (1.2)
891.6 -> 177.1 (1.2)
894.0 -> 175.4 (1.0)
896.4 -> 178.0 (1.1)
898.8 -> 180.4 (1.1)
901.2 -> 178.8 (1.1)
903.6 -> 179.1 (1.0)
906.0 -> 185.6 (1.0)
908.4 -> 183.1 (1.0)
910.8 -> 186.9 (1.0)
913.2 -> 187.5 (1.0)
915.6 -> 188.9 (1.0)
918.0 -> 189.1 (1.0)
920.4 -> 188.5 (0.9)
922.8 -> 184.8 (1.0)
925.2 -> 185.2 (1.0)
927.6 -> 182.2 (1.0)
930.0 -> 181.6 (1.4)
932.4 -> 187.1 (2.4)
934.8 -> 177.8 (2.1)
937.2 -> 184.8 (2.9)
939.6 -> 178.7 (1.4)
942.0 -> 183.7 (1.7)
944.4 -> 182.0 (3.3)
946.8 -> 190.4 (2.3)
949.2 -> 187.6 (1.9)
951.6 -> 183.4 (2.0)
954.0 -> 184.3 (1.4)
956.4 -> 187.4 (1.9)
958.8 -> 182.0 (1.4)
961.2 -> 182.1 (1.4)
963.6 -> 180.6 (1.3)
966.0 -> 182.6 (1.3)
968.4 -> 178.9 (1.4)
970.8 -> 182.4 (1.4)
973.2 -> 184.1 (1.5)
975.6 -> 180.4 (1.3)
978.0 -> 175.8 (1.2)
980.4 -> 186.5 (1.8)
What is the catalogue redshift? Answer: 0.00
